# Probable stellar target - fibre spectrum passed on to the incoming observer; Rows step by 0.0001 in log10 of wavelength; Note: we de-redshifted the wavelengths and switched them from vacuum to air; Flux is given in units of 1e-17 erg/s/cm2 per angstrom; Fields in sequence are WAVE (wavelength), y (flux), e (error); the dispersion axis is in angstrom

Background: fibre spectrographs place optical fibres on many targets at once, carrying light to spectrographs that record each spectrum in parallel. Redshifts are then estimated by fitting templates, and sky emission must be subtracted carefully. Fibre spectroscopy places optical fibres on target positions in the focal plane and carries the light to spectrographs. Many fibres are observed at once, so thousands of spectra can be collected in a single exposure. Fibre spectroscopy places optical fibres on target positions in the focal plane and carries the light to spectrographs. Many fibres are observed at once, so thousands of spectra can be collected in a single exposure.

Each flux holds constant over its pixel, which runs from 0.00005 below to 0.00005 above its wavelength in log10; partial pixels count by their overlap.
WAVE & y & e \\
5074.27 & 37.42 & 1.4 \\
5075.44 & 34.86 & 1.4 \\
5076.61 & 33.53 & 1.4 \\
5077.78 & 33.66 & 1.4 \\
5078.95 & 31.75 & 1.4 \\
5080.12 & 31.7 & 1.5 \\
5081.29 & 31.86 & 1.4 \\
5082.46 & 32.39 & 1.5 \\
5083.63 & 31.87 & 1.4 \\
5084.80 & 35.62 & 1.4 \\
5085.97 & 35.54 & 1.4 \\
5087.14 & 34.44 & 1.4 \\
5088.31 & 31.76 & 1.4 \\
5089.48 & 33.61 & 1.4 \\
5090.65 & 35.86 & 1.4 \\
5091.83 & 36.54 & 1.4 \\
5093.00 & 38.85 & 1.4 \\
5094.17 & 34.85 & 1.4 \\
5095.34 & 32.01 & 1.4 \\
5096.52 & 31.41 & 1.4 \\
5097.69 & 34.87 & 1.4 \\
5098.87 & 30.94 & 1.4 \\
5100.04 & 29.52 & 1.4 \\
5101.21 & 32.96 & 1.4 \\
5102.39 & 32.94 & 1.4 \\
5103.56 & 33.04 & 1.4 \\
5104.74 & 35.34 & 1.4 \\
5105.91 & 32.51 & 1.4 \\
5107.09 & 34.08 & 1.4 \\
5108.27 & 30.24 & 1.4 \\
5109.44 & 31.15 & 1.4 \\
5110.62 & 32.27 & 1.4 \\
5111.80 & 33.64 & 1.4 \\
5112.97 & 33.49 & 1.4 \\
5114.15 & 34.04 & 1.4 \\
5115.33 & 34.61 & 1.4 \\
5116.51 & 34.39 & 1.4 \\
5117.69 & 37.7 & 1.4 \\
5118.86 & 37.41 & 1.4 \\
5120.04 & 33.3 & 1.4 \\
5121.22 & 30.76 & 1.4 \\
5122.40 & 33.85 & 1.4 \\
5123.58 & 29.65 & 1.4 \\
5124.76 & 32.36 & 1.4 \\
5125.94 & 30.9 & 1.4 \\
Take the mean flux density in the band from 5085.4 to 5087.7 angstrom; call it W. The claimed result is 35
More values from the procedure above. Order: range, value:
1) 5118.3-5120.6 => 35.3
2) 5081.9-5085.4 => 33.3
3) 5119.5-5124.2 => 31.9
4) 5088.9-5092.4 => 35.3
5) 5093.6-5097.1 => 32.7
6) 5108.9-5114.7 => 32.9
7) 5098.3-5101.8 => 31.2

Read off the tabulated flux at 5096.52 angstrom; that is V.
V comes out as 31.41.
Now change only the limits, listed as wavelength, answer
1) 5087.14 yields 34.44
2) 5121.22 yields 30.76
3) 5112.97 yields 33.49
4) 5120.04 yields 33.3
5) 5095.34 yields 32.01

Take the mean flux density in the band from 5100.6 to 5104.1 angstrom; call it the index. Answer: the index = 33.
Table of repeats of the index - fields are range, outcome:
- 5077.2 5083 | 32.3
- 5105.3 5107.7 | 33.3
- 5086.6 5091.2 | 33.9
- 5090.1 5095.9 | 35.6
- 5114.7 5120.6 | 35.5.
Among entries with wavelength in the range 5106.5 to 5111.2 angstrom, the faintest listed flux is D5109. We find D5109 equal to 30.24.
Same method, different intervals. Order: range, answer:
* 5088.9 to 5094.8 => 33.61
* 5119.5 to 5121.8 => 30.76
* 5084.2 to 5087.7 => 34.44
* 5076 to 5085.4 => 31.7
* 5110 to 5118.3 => 32.27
